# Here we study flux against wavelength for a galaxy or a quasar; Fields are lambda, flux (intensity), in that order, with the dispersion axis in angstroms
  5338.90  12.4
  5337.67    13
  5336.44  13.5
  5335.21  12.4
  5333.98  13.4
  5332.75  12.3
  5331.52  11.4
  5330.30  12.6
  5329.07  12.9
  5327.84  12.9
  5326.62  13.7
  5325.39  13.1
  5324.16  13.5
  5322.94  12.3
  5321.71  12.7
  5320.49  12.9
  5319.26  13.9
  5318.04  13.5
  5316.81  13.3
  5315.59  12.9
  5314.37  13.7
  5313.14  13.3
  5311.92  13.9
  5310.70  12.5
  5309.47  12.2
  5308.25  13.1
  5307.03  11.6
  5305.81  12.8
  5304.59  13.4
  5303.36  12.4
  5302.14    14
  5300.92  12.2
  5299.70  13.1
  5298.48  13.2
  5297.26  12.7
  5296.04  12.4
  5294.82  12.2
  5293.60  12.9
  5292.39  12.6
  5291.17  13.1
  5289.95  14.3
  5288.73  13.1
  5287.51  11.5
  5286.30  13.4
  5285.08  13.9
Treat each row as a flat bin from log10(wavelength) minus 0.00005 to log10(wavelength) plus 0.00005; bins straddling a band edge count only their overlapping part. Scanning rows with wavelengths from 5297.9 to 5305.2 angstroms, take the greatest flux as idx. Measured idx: 14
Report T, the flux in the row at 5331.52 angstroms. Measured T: 11.4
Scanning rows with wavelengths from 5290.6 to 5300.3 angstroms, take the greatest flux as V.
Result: 13.2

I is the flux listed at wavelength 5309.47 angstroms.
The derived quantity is 12.2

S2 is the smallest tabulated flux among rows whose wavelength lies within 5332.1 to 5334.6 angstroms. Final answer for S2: 12.3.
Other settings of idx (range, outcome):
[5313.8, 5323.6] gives 13.9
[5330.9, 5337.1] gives 13.5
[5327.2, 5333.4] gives 12.9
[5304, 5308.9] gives 13.4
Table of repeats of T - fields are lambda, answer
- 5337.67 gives 13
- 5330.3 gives 12.6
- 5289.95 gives 14.3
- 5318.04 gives 13.5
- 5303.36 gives 12.4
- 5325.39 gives 13.1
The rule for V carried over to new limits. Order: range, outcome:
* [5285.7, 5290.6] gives 14.3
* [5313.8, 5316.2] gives 13.7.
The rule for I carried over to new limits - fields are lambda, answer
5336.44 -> 13.5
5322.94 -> 12.3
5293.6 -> 12.9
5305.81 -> 12.8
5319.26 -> 13.9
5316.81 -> 13.3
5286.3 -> 13.4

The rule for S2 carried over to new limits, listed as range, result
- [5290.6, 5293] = 12.6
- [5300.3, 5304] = 12.2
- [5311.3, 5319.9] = 12.9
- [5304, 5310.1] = 11.6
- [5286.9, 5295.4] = 11.5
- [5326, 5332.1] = 11.4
